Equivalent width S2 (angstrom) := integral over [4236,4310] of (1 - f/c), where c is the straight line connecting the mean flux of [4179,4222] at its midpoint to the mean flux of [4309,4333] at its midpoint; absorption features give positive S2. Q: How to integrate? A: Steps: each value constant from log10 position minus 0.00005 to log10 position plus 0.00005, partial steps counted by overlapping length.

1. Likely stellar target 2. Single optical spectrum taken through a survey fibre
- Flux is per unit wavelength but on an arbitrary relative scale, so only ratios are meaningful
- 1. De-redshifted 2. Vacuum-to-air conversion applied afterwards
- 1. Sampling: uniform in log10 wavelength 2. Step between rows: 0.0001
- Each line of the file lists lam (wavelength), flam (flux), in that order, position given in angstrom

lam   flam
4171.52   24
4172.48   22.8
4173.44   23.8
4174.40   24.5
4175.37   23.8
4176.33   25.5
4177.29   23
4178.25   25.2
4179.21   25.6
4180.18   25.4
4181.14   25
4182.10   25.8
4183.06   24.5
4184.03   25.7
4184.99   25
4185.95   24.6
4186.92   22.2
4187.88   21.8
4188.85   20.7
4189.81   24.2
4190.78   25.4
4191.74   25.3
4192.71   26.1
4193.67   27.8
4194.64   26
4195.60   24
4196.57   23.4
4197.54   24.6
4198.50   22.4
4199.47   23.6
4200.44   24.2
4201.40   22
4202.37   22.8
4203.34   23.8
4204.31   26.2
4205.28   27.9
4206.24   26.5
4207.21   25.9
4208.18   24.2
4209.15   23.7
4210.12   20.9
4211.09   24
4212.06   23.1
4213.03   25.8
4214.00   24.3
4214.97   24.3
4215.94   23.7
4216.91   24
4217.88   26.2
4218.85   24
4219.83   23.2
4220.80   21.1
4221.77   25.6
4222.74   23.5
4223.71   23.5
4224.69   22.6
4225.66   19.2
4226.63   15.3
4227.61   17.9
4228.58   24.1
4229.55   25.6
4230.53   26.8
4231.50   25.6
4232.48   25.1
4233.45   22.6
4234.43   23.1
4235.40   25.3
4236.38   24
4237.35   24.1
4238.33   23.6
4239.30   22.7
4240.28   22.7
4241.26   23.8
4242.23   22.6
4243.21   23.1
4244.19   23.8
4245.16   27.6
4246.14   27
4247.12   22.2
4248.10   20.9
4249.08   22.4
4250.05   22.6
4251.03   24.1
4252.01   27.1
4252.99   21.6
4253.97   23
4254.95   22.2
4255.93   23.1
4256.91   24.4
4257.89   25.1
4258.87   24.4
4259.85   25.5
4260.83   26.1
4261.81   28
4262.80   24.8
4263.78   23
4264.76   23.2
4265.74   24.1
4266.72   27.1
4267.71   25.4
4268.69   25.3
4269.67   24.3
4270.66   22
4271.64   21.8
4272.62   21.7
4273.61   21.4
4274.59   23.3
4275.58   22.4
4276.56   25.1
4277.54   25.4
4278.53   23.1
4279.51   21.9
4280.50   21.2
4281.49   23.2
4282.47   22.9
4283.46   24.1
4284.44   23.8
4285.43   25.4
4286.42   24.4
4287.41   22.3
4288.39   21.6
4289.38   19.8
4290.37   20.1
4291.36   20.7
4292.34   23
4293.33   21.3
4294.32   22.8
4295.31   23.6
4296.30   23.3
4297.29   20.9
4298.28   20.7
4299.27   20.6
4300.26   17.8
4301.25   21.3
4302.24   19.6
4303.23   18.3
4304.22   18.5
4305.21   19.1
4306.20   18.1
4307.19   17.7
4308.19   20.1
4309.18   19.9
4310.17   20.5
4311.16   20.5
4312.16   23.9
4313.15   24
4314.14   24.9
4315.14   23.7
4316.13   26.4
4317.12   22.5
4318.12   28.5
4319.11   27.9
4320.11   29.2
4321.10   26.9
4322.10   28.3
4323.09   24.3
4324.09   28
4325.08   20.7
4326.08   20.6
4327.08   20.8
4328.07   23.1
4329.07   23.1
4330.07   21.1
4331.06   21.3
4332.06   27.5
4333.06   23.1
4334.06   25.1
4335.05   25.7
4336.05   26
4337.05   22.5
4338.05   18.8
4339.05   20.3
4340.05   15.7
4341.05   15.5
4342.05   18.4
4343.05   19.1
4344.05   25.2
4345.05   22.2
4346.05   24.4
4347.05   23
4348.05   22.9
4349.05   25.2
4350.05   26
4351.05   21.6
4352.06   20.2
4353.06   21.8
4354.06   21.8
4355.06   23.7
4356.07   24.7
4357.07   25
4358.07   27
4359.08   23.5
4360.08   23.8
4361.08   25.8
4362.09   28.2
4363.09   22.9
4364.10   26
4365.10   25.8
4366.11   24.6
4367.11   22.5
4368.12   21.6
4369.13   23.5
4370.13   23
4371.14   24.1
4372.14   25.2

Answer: 4.4 angstrom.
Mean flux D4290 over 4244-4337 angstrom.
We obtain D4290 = 23.2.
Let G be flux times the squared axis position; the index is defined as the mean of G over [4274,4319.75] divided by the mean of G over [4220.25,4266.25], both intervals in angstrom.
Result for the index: 0.96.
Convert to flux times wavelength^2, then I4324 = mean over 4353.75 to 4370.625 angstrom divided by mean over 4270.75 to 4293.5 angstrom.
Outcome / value 1.1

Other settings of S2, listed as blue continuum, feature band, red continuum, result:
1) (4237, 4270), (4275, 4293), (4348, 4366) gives 1.0 angstrom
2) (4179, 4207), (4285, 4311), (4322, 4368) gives 3.1 angstrom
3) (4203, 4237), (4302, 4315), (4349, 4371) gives 1.9 angstrom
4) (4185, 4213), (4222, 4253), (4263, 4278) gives 0.8 angstrom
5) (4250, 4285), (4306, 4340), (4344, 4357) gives 0.2 angstrom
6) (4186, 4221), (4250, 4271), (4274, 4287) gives -0.7 angstrom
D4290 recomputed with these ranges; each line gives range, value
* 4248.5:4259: 23.6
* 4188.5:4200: 24.5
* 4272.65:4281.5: 22.9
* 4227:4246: 23.9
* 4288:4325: 22.4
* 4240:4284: 23.8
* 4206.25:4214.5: 24.1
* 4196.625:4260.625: 23.7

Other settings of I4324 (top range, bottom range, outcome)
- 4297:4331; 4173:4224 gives 0.97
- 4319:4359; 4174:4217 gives 1.01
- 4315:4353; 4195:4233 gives 1.04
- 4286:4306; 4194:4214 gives 0.90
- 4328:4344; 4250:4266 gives 0.93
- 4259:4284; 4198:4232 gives 1.04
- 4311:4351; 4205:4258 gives 1.04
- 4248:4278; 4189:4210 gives 1.00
